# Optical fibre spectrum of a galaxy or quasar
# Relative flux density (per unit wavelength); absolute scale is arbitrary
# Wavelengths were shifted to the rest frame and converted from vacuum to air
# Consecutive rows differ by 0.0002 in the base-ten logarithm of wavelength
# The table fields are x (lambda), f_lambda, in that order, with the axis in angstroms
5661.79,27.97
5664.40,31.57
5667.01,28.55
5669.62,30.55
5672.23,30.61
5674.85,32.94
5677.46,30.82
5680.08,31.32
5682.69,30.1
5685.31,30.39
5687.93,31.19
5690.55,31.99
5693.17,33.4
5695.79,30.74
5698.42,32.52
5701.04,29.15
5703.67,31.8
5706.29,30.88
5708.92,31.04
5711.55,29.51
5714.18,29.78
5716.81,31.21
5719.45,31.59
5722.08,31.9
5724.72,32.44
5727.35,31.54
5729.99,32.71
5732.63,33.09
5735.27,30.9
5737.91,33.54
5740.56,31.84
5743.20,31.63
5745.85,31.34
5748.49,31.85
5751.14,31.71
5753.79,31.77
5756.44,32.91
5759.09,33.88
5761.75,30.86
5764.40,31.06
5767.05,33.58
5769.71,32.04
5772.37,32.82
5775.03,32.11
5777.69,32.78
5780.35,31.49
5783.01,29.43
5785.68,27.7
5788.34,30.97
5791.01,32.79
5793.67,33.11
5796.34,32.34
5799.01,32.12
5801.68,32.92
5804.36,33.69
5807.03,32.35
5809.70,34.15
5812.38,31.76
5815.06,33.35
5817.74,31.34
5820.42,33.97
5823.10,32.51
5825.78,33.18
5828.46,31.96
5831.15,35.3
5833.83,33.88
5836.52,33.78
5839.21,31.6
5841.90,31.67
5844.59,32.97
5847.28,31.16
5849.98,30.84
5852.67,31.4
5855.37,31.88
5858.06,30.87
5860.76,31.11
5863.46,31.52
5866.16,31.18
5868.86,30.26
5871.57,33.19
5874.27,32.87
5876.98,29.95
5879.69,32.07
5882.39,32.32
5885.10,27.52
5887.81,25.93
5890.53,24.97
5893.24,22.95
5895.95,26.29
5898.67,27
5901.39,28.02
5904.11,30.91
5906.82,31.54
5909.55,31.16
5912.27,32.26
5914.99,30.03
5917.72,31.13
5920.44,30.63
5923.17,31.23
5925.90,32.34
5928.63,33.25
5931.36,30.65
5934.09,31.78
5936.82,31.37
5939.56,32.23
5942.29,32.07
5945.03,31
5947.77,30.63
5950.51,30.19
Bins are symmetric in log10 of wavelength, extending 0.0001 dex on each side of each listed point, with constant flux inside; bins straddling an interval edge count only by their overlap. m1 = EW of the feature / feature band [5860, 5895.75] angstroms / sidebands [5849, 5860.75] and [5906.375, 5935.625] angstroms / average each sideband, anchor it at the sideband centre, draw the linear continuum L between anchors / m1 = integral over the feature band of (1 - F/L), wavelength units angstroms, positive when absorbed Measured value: 2.03 angstroms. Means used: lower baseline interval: 31.3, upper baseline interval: 31.4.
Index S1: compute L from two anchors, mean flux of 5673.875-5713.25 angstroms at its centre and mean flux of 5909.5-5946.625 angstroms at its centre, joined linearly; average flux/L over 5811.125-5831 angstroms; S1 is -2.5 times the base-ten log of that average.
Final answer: -0.05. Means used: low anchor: 31.2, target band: 32.7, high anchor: 31.5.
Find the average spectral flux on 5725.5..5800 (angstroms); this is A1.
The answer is 31.9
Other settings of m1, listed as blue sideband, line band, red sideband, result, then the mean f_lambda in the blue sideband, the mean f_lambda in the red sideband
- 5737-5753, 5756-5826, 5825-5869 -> -0.55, 31.9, 32.1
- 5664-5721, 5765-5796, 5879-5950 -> -1.12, 31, 30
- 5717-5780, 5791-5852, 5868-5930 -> -3.26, 32.1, 29.9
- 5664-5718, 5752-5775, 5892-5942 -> -1.19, 30.9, 30.3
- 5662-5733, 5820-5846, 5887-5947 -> -2.23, 31.2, 30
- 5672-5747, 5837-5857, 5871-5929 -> -0.97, 31.5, 29.8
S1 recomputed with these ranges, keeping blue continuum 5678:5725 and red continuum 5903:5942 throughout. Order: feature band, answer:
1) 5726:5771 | -0.032 mag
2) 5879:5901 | 0.155 mag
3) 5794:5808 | -0.048 mag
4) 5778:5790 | 0.037 mag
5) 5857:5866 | 0.008 mag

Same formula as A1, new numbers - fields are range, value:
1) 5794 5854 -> 32.7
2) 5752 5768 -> 32.3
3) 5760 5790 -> 31.4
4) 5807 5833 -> 33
